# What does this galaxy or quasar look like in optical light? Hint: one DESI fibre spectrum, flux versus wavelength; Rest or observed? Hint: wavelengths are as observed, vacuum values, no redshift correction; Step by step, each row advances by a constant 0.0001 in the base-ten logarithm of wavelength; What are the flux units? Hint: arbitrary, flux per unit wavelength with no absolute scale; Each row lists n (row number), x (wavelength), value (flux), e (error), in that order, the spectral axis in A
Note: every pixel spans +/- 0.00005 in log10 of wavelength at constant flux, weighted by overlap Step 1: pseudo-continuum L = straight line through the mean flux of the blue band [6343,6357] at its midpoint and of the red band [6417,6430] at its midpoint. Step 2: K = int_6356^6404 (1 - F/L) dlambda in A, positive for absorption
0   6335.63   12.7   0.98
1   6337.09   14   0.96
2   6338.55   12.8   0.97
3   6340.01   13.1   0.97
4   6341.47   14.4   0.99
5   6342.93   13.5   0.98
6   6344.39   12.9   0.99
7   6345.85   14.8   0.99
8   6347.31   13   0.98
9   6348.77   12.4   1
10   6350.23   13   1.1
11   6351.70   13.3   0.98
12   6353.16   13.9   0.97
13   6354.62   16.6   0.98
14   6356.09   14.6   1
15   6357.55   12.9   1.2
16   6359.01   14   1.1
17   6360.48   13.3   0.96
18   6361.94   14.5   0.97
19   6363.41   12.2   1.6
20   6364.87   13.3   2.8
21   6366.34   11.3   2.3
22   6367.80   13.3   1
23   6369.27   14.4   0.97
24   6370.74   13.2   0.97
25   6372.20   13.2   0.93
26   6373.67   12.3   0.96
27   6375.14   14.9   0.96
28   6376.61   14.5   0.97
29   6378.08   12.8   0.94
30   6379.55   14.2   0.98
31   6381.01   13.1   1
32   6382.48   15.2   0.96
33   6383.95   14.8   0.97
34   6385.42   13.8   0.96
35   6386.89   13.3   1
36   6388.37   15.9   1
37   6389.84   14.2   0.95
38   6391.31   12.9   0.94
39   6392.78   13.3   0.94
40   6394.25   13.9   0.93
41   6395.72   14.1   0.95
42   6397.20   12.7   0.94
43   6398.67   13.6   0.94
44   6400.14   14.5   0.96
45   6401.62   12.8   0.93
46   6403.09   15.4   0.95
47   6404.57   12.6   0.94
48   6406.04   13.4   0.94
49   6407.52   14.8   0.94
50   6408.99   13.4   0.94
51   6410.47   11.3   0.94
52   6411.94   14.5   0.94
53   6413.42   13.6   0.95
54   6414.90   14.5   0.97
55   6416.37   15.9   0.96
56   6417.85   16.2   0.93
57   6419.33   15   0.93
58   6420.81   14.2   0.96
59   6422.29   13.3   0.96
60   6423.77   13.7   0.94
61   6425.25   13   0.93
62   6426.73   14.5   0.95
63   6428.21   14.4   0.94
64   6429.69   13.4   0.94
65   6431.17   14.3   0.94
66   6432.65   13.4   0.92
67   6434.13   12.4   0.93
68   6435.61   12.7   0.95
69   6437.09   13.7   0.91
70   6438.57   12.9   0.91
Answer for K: 1.0 A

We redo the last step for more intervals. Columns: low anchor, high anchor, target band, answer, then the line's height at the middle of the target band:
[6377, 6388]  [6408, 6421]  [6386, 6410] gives 0.6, 14.1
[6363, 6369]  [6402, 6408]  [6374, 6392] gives -1.2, 13.2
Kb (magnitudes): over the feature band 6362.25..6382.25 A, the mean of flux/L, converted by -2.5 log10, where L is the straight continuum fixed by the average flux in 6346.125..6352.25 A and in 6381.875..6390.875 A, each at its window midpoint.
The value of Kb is 0.05 mag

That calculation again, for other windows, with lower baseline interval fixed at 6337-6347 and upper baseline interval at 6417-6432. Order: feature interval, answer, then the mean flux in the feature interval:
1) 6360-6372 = 0.05 mag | 13.2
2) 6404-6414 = 0.06 mag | 13.4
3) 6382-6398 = 0.00 mag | 14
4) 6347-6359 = -0.01 mag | 13.8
